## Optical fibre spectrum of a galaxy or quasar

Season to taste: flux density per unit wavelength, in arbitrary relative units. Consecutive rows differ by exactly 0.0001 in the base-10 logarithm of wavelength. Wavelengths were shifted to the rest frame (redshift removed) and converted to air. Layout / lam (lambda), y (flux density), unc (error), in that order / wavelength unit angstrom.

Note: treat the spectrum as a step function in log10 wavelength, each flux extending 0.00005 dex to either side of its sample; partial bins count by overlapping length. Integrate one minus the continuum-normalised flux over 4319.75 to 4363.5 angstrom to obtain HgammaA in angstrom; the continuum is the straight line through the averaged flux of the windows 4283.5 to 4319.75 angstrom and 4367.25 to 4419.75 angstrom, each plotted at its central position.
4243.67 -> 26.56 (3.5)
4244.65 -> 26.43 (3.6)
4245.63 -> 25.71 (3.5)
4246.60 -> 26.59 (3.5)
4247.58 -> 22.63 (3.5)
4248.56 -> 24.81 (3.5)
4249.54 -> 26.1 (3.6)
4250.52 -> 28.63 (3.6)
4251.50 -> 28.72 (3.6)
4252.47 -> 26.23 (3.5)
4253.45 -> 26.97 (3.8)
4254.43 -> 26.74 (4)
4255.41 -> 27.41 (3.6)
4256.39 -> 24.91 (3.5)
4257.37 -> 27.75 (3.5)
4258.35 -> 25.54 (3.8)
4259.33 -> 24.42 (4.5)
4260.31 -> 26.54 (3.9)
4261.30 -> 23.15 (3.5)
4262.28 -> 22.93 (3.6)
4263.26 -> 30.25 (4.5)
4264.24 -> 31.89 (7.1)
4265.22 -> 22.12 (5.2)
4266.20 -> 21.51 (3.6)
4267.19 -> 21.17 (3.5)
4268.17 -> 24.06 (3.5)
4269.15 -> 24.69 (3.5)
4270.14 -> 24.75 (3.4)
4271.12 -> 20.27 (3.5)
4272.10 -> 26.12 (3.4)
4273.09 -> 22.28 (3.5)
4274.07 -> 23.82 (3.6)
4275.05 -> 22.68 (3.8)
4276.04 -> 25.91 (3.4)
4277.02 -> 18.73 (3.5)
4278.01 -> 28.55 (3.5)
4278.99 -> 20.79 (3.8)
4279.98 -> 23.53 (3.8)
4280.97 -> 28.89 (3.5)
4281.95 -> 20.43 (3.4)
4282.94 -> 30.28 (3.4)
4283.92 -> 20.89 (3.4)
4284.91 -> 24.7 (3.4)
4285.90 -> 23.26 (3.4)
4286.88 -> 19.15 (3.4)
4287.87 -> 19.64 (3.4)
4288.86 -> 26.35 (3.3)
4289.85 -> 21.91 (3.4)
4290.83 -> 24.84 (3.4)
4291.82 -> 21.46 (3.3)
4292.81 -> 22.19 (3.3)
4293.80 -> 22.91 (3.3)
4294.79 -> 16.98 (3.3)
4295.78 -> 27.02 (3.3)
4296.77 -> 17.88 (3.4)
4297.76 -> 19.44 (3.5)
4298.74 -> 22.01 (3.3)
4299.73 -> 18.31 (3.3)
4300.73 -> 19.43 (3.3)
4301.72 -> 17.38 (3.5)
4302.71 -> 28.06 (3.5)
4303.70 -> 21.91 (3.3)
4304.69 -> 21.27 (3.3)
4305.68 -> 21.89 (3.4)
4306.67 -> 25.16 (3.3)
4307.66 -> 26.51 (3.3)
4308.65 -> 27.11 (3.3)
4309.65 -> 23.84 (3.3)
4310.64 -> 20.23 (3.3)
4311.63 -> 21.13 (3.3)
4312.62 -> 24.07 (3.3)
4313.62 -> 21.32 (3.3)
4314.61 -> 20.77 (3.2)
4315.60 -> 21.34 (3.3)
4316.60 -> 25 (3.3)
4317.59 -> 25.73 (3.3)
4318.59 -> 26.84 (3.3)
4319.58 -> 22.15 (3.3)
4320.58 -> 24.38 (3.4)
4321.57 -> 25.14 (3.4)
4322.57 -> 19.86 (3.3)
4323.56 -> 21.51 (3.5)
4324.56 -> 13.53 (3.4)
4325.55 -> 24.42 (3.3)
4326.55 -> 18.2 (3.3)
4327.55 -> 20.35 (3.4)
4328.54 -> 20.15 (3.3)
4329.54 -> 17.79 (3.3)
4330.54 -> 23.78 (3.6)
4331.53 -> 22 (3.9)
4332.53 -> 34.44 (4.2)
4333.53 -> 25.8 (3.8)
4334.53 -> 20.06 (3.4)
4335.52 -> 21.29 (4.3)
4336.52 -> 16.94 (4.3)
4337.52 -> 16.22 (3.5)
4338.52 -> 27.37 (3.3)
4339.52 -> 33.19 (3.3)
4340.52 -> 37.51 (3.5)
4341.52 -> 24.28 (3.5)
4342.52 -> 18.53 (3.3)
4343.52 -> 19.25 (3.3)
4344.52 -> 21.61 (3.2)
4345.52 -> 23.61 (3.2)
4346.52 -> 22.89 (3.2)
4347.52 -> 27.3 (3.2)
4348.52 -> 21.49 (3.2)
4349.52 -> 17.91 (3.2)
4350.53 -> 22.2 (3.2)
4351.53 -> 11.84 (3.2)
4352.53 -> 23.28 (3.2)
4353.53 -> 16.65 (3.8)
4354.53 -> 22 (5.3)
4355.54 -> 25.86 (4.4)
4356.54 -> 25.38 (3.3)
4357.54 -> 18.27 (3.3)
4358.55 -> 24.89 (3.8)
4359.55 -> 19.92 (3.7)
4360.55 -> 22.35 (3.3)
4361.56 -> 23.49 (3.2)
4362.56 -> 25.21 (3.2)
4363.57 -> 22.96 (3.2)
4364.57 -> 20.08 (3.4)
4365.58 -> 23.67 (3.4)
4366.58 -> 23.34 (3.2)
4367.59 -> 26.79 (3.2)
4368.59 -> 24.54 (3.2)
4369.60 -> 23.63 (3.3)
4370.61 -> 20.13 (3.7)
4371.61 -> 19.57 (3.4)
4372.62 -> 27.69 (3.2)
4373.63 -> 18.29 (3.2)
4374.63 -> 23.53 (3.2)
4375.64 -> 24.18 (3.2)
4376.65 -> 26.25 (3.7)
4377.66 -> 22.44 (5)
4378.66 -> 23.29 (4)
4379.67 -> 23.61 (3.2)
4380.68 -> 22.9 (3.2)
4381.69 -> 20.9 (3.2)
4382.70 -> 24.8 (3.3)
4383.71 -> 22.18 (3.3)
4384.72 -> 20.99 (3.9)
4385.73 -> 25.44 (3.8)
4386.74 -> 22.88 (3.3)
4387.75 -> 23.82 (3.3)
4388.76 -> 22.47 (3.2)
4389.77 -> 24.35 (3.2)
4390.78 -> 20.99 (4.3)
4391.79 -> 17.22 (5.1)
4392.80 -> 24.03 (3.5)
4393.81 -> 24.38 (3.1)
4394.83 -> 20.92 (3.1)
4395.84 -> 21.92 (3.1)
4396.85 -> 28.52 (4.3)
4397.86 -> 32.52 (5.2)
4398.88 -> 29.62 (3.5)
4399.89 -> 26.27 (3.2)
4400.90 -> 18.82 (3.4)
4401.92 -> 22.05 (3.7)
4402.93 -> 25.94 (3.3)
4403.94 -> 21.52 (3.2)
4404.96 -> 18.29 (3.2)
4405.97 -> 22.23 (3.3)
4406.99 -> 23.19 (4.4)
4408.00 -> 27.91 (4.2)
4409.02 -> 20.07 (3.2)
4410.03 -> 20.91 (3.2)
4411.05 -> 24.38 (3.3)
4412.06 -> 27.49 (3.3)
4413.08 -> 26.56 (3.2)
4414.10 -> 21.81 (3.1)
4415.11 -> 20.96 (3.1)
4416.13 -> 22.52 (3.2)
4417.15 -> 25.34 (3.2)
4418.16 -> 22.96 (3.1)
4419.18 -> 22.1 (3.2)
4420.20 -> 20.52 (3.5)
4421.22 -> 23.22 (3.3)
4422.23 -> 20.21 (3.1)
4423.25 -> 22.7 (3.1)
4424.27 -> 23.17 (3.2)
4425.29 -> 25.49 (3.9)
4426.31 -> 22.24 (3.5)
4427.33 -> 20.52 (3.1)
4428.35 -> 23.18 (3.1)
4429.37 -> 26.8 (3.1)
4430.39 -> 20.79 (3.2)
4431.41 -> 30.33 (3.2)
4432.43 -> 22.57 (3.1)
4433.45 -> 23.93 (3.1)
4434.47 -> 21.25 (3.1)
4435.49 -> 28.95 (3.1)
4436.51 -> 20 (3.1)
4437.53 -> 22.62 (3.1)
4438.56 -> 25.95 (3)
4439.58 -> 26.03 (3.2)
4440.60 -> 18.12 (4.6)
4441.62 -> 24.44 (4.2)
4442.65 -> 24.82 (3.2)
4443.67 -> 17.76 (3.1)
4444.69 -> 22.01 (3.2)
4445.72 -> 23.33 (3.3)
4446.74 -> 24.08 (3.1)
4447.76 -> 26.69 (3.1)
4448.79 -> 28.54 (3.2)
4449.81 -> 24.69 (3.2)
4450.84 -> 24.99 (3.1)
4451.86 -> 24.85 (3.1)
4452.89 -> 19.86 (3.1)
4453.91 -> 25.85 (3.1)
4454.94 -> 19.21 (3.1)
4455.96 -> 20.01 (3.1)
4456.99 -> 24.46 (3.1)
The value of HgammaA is 0.9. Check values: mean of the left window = 22.4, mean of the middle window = 22.4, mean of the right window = 23.4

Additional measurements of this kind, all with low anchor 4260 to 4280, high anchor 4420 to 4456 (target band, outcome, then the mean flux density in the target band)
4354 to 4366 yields 0.5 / 22.8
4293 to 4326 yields 2.3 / 22.3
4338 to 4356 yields 0.5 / 23.1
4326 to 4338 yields 1.2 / 21.4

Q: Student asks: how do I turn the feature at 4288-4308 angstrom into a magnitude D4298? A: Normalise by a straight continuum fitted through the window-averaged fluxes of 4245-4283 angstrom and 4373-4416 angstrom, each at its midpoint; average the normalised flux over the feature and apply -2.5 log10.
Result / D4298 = 0.12 mag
